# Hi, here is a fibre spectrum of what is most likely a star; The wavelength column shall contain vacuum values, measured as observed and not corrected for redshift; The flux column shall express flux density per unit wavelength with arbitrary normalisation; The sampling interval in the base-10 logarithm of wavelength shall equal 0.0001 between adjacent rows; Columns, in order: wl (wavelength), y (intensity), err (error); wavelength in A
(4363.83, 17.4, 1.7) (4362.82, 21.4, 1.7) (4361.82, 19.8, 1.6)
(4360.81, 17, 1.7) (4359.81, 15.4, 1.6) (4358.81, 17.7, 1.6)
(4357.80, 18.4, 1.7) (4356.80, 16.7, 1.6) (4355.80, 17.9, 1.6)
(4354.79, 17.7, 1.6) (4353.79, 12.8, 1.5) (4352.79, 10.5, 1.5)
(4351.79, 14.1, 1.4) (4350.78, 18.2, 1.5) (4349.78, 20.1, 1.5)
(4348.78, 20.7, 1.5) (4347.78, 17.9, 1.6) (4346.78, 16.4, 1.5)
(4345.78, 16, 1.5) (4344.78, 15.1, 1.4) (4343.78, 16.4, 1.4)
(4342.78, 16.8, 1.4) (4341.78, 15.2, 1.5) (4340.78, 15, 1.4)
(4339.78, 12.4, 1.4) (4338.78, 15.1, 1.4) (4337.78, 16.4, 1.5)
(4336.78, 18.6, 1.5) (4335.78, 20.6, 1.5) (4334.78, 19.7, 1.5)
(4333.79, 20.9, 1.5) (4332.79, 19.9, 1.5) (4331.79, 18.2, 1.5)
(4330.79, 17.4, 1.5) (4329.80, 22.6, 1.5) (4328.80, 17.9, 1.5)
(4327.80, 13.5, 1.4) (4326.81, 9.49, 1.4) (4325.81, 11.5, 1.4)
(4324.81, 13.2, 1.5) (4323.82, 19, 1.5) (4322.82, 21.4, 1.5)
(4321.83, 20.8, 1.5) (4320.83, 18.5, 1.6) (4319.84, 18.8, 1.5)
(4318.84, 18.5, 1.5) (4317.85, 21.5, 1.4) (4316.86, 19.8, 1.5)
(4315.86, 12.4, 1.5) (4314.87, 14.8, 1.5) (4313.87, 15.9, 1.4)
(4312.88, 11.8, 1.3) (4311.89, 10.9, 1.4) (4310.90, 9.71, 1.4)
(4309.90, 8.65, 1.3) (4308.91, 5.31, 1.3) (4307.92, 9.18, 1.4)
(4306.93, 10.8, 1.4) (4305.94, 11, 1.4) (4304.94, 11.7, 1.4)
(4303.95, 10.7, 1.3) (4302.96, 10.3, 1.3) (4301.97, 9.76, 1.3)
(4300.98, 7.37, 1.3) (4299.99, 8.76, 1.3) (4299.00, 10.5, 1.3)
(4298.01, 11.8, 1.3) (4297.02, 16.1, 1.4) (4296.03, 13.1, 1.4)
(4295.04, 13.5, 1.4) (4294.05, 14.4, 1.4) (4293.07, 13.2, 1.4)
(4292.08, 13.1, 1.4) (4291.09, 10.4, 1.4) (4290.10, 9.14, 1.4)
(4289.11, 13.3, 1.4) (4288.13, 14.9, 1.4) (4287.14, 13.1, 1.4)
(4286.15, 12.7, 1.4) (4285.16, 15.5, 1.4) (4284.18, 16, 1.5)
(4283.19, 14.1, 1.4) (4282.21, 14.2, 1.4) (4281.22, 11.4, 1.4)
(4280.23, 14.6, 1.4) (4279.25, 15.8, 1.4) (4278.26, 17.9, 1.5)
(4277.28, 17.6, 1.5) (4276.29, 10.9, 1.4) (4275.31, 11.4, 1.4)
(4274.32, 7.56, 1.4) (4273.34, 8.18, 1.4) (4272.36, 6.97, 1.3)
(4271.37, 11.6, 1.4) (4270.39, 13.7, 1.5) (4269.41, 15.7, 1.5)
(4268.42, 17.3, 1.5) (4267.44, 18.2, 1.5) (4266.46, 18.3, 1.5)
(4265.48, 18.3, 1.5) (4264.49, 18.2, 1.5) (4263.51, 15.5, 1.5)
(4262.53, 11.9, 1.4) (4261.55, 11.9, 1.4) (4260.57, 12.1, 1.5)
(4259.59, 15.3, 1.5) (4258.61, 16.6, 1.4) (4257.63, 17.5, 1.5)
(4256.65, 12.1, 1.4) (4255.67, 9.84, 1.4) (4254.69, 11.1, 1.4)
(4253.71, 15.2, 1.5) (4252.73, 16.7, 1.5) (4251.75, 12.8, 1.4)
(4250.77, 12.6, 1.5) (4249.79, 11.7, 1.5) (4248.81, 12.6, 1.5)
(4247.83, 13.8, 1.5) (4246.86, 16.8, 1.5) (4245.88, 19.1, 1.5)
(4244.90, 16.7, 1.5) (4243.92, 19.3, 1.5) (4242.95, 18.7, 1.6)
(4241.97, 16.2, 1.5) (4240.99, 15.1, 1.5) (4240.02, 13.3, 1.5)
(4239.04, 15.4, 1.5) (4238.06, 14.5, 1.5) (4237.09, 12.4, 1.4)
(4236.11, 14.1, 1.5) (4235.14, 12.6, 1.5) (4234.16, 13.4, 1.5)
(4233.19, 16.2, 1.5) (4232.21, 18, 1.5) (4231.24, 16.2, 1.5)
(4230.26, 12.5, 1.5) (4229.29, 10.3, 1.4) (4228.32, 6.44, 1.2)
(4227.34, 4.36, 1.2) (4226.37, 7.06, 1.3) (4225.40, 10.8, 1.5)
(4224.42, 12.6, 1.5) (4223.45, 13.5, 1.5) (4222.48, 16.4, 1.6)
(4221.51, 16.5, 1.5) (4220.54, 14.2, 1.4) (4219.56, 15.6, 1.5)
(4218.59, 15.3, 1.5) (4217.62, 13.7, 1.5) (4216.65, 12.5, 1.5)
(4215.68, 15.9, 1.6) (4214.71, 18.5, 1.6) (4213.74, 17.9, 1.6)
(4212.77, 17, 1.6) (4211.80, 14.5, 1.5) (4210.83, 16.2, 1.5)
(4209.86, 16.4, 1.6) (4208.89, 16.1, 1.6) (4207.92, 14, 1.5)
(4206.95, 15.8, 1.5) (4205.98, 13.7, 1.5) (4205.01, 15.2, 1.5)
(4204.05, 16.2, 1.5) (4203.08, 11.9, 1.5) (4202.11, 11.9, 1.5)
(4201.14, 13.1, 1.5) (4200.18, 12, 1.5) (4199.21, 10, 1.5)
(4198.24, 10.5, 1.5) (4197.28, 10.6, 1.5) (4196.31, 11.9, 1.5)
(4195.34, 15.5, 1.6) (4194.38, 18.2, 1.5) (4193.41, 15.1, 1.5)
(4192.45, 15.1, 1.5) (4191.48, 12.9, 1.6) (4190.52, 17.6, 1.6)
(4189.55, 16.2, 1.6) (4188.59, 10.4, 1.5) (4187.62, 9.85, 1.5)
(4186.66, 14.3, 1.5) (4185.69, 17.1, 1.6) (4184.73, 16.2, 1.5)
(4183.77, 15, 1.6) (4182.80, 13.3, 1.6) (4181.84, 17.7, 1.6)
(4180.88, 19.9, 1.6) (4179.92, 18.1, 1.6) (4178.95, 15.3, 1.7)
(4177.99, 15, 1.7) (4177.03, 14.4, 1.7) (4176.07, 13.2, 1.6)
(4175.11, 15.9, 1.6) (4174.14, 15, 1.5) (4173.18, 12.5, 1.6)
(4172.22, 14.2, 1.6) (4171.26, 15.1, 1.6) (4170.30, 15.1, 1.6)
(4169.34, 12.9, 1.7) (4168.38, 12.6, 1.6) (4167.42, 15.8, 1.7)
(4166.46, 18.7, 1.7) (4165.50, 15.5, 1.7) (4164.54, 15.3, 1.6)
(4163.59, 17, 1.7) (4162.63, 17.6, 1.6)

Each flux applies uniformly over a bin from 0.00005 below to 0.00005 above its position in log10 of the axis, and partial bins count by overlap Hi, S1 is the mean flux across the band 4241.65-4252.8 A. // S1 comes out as 15.5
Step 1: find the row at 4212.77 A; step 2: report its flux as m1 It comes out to 17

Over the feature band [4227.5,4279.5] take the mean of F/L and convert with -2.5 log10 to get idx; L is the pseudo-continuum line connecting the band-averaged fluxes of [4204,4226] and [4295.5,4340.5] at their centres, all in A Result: 0.06 mag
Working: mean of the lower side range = 15.1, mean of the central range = 14.2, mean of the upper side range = 14.6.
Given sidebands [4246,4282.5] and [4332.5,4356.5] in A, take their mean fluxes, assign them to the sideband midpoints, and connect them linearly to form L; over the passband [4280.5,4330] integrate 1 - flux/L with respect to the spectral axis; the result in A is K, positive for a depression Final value 6.30 A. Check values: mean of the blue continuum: 13.9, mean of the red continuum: 16.8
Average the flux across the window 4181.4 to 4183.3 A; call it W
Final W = 15.4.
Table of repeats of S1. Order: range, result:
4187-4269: 14.3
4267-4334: 13.8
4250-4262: 13.6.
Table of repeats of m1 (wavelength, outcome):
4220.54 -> 14.2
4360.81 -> 17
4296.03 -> 13.1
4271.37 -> 11.6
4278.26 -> 17.9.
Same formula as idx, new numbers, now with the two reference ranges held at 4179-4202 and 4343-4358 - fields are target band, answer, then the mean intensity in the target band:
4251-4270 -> 0.03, 14.9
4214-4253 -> 0.06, 14.1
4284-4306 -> 0.28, 12.2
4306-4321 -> 0.18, 13.6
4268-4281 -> 0.20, 13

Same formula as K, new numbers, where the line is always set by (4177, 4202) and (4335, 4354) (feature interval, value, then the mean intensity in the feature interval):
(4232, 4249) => -0.5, 15.5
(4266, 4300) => 4.8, 13.3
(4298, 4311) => 5.1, 9.6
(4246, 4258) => 1.2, 13.7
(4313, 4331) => -1.0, 16.9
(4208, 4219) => -0.8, 15.8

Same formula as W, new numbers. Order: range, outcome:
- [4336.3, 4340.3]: 15.6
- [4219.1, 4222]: 15.4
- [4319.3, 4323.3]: 19.9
